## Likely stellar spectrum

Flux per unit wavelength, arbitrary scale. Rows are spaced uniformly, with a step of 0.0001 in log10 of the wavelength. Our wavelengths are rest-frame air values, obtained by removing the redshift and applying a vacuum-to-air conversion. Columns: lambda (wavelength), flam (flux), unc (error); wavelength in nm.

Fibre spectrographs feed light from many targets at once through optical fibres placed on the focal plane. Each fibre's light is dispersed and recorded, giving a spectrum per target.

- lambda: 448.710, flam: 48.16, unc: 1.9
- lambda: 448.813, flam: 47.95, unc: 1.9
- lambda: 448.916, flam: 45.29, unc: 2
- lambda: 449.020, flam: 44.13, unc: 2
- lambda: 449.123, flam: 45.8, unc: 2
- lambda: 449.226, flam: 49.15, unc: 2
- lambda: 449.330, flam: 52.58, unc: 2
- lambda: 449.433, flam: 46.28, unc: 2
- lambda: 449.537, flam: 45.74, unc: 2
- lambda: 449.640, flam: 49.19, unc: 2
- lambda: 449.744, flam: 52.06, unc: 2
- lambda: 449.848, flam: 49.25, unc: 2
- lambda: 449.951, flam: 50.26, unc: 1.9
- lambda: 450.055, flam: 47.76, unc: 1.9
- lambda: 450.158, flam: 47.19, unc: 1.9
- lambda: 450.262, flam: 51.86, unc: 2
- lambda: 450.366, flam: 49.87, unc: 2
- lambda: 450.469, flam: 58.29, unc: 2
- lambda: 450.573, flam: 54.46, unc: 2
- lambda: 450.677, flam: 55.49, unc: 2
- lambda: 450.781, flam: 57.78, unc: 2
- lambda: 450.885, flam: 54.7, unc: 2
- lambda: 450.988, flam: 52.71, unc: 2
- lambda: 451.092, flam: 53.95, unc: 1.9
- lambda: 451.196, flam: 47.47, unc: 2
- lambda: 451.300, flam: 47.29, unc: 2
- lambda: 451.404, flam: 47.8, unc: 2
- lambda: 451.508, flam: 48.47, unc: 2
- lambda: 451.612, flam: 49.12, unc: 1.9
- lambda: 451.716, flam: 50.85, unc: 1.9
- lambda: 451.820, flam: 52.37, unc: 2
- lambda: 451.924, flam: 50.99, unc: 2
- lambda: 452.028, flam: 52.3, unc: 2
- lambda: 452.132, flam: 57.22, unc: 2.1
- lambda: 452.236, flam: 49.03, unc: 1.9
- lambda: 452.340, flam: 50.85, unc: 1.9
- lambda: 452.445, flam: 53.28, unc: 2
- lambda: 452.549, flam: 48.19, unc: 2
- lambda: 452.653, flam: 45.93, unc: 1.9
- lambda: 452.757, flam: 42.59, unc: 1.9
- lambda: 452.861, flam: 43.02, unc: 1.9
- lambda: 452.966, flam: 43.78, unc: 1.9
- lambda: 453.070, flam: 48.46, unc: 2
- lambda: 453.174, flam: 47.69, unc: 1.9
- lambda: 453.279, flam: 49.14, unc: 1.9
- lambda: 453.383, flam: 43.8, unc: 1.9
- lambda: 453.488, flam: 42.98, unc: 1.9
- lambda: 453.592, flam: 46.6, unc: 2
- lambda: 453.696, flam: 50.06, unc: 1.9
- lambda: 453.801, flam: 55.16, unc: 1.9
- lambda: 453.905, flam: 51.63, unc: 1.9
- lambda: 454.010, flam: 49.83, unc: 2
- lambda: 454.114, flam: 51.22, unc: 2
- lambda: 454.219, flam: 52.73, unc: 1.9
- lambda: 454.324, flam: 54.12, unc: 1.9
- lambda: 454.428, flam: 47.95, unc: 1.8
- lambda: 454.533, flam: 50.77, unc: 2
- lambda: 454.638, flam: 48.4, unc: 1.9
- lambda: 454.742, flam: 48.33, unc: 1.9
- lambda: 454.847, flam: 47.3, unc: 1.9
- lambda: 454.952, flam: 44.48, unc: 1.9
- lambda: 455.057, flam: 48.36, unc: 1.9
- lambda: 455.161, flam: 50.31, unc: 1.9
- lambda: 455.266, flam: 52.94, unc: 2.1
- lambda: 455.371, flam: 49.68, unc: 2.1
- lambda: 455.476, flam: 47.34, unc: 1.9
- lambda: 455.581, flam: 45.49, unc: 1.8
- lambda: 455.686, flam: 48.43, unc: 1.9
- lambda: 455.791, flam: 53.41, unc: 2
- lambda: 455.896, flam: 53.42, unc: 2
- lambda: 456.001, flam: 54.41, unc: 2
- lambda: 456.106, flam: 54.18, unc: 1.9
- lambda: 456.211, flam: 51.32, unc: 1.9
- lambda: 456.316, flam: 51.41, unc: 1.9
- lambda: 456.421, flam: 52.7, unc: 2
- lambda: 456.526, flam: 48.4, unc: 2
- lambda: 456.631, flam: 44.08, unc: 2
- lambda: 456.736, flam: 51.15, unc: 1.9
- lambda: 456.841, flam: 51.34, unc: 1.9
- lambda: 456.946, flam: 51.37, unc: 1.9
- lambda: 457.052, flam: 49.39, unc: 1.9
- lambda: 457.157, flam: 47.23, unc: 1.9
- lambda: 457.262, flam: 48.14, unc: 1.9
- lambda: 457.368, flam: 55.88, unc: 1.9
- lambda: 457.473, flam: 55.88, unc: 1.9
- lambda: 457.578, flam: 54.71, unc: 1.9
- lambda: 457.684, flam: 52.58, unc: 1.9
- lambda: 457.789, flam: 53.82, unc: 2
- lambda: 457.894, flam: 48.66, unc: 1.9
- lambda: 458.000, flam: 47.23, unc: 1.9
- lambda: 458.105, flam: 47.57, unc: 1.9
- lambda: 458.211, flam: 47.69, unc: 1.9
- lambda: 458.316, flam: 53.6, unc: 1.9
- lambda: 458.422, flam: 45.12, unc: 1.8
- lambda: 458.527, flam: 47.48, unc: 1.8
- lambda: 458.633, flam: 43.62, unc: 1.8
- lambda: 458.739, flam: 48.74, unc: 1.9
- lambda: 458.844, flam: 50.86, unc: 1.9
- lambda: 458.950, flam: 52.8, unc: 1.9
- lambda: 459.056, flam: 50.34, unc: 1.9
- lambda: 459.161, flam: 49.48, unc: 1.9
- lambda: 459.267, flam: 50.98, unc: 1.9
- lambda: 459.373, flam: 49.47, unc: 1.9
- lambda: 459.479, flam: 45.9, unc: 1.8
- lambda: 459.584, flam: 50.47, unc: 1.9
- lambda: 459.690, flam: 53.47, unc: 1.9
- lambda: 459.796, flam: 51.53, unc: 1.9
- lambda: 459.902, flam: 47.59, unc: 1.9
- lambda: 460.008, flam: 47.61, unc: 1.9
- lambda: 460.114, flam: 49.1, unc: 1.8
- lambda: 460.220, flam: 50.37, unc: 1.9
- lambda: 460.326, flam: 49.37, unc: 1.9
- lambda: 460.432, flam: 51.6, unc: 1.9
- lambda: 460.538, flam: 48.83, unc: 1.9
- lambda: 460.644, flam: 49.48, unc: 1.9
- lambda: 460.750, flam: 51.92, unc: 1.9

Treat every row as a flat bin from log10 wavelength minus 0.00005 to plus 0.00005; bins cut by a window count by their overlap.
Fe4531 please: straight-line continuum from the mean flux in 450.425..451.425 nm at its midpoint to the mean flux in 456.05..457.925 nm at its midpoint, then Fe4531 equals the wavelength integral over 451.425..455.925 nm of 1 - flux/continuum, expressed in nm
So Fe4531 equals 0.26 nm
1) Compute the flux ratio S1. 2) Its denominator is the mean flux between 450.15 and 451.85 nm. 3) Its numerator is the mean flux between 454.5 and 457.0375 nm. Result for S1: 1.0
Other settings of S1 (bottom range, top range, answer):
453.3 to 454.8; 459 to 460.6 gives 1.00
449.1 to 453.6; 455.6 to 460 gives 1.01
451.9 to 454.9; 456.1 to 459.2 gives 1.02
